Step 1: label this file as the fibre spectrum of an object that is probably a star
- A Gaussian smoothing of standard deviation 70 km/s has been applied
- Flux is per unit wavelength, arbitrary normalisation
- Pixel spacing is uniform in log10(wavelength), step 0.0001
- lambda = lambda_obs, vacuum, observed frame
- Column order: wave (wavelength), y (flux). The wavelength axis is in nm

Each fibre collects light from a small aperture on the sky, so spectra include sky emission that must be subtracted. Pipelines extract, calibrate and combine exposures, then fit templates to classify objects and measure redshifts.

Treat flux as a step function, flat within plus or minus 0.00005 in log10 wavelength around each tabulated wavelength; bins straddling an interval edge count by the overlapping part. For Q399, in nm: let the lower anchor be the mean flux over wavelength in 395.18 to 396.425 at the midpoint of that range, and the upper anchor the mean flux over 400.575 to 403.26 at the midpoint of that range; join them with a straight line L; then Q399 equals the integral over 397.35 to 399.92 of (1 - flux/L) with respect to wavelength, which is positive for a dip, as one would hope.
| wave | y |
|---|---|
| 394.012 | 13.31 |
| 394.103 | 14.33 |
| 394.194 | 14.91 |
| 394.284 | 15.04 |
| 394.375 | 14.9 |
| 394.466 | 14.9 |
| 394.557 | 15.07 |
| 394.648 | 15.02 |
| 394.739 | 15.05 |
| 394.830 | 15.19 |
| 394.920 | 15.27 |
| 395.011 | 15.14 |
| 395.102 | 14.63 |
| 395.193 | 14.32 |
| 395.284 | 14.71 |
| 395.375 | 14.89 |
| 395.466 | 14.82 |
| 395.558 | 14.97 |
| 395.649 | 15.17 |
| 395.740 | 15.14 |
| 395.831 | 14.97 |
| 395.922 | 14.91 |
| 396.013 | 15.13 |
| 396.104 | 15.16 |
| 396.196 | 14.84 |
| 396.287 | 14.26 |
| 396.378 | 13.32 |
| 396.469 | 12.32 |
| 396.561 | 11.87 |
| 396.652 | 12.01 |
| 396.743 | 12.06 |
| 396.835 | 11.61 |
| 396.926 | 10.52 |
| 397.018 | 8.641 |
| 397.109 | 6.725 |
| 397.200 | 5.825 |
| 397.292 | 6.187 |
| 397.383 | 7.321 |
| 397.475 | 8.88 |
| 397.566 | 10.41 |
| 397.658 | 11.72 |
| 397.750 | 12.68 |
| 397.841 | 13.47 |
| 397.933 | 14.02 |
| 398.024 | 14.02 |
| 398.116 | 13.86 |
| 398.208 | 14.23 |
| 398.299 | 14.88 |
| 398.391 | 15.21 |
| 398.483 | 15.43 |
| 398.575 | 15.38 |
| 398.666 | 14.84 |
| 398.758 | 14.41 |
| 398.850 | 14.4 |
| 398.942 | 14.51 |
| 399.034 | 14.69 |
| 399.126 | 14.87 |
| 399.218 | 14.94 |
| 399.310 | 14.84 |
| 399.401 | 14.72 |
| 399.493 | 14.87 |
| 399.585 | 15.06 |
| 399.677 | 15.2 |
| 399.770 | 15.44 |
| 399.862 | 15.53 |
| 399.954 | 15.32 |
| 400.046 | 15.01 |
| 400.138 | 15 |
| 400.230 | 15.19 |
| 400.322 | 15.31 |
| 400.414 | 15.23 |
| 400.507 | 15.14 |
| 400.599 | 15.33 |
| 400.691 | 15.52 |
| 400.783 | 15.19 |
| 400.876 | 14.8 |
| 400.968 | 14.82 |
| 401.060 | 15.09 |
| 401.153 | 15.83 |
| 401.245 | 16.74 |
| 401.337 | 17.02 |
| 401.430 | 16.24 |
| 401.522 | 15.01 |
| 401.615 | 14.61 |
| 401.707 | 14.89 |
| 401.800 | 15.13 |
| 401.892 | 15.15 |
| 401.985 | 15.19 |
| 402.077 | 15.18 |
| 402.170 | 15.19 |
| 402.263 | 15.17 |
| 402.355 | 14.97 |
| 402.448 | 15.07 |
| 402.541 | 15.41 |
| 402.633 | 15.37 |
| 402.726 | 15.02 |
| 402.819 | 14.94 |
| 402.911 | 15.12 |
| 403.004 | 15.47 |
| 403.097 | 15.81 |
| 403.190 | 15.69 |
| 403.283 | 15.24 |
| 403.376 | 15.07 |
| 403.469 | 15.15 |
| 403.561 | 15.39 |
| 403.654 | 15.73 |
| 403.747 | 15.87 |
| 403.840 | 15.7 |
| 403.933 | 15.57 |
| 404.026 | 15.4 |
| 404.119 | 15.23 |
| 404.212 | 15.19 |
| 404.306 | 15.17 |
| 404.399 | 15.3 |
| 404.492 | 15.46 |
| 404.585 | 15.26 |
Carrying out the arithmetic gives 0.18 nm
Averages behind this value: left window 14.8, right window 15.3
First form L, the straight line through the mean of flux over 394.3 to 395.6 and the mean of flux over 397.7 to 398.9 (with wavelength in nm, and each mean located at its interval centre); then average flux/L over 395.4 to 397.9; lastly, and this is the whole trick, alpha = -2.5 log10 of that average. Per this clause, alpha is 0.211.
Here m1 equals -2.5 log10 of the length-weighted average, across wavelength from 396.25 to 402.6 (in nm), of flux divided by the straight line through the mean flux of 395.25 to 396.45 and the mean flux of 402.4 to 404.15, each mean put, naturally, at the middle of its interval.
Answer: 0.09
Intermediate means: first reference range 14.7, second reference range 15.4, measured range 13.9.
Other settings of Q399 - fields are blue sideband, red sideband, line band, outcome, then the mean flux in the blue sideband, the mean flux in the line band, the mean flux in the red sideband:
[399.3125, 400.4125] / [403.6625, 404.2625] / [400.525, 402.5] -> -0.007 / 15.2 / 15.3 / 15.5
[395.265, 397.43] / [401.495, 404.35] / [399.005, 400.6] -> -0.139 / 12.4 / 15.1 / 15.3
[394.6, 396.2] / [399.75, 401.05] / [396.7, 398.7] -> 0.447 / 15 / 11.7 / 15.2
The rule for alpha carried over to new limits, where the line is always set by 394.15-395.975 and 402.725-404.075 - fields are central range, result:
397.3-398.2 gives 0.28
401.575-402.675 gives 0.02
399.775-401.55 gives -0.01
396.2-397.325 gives 0.37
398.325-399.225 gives 0.02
